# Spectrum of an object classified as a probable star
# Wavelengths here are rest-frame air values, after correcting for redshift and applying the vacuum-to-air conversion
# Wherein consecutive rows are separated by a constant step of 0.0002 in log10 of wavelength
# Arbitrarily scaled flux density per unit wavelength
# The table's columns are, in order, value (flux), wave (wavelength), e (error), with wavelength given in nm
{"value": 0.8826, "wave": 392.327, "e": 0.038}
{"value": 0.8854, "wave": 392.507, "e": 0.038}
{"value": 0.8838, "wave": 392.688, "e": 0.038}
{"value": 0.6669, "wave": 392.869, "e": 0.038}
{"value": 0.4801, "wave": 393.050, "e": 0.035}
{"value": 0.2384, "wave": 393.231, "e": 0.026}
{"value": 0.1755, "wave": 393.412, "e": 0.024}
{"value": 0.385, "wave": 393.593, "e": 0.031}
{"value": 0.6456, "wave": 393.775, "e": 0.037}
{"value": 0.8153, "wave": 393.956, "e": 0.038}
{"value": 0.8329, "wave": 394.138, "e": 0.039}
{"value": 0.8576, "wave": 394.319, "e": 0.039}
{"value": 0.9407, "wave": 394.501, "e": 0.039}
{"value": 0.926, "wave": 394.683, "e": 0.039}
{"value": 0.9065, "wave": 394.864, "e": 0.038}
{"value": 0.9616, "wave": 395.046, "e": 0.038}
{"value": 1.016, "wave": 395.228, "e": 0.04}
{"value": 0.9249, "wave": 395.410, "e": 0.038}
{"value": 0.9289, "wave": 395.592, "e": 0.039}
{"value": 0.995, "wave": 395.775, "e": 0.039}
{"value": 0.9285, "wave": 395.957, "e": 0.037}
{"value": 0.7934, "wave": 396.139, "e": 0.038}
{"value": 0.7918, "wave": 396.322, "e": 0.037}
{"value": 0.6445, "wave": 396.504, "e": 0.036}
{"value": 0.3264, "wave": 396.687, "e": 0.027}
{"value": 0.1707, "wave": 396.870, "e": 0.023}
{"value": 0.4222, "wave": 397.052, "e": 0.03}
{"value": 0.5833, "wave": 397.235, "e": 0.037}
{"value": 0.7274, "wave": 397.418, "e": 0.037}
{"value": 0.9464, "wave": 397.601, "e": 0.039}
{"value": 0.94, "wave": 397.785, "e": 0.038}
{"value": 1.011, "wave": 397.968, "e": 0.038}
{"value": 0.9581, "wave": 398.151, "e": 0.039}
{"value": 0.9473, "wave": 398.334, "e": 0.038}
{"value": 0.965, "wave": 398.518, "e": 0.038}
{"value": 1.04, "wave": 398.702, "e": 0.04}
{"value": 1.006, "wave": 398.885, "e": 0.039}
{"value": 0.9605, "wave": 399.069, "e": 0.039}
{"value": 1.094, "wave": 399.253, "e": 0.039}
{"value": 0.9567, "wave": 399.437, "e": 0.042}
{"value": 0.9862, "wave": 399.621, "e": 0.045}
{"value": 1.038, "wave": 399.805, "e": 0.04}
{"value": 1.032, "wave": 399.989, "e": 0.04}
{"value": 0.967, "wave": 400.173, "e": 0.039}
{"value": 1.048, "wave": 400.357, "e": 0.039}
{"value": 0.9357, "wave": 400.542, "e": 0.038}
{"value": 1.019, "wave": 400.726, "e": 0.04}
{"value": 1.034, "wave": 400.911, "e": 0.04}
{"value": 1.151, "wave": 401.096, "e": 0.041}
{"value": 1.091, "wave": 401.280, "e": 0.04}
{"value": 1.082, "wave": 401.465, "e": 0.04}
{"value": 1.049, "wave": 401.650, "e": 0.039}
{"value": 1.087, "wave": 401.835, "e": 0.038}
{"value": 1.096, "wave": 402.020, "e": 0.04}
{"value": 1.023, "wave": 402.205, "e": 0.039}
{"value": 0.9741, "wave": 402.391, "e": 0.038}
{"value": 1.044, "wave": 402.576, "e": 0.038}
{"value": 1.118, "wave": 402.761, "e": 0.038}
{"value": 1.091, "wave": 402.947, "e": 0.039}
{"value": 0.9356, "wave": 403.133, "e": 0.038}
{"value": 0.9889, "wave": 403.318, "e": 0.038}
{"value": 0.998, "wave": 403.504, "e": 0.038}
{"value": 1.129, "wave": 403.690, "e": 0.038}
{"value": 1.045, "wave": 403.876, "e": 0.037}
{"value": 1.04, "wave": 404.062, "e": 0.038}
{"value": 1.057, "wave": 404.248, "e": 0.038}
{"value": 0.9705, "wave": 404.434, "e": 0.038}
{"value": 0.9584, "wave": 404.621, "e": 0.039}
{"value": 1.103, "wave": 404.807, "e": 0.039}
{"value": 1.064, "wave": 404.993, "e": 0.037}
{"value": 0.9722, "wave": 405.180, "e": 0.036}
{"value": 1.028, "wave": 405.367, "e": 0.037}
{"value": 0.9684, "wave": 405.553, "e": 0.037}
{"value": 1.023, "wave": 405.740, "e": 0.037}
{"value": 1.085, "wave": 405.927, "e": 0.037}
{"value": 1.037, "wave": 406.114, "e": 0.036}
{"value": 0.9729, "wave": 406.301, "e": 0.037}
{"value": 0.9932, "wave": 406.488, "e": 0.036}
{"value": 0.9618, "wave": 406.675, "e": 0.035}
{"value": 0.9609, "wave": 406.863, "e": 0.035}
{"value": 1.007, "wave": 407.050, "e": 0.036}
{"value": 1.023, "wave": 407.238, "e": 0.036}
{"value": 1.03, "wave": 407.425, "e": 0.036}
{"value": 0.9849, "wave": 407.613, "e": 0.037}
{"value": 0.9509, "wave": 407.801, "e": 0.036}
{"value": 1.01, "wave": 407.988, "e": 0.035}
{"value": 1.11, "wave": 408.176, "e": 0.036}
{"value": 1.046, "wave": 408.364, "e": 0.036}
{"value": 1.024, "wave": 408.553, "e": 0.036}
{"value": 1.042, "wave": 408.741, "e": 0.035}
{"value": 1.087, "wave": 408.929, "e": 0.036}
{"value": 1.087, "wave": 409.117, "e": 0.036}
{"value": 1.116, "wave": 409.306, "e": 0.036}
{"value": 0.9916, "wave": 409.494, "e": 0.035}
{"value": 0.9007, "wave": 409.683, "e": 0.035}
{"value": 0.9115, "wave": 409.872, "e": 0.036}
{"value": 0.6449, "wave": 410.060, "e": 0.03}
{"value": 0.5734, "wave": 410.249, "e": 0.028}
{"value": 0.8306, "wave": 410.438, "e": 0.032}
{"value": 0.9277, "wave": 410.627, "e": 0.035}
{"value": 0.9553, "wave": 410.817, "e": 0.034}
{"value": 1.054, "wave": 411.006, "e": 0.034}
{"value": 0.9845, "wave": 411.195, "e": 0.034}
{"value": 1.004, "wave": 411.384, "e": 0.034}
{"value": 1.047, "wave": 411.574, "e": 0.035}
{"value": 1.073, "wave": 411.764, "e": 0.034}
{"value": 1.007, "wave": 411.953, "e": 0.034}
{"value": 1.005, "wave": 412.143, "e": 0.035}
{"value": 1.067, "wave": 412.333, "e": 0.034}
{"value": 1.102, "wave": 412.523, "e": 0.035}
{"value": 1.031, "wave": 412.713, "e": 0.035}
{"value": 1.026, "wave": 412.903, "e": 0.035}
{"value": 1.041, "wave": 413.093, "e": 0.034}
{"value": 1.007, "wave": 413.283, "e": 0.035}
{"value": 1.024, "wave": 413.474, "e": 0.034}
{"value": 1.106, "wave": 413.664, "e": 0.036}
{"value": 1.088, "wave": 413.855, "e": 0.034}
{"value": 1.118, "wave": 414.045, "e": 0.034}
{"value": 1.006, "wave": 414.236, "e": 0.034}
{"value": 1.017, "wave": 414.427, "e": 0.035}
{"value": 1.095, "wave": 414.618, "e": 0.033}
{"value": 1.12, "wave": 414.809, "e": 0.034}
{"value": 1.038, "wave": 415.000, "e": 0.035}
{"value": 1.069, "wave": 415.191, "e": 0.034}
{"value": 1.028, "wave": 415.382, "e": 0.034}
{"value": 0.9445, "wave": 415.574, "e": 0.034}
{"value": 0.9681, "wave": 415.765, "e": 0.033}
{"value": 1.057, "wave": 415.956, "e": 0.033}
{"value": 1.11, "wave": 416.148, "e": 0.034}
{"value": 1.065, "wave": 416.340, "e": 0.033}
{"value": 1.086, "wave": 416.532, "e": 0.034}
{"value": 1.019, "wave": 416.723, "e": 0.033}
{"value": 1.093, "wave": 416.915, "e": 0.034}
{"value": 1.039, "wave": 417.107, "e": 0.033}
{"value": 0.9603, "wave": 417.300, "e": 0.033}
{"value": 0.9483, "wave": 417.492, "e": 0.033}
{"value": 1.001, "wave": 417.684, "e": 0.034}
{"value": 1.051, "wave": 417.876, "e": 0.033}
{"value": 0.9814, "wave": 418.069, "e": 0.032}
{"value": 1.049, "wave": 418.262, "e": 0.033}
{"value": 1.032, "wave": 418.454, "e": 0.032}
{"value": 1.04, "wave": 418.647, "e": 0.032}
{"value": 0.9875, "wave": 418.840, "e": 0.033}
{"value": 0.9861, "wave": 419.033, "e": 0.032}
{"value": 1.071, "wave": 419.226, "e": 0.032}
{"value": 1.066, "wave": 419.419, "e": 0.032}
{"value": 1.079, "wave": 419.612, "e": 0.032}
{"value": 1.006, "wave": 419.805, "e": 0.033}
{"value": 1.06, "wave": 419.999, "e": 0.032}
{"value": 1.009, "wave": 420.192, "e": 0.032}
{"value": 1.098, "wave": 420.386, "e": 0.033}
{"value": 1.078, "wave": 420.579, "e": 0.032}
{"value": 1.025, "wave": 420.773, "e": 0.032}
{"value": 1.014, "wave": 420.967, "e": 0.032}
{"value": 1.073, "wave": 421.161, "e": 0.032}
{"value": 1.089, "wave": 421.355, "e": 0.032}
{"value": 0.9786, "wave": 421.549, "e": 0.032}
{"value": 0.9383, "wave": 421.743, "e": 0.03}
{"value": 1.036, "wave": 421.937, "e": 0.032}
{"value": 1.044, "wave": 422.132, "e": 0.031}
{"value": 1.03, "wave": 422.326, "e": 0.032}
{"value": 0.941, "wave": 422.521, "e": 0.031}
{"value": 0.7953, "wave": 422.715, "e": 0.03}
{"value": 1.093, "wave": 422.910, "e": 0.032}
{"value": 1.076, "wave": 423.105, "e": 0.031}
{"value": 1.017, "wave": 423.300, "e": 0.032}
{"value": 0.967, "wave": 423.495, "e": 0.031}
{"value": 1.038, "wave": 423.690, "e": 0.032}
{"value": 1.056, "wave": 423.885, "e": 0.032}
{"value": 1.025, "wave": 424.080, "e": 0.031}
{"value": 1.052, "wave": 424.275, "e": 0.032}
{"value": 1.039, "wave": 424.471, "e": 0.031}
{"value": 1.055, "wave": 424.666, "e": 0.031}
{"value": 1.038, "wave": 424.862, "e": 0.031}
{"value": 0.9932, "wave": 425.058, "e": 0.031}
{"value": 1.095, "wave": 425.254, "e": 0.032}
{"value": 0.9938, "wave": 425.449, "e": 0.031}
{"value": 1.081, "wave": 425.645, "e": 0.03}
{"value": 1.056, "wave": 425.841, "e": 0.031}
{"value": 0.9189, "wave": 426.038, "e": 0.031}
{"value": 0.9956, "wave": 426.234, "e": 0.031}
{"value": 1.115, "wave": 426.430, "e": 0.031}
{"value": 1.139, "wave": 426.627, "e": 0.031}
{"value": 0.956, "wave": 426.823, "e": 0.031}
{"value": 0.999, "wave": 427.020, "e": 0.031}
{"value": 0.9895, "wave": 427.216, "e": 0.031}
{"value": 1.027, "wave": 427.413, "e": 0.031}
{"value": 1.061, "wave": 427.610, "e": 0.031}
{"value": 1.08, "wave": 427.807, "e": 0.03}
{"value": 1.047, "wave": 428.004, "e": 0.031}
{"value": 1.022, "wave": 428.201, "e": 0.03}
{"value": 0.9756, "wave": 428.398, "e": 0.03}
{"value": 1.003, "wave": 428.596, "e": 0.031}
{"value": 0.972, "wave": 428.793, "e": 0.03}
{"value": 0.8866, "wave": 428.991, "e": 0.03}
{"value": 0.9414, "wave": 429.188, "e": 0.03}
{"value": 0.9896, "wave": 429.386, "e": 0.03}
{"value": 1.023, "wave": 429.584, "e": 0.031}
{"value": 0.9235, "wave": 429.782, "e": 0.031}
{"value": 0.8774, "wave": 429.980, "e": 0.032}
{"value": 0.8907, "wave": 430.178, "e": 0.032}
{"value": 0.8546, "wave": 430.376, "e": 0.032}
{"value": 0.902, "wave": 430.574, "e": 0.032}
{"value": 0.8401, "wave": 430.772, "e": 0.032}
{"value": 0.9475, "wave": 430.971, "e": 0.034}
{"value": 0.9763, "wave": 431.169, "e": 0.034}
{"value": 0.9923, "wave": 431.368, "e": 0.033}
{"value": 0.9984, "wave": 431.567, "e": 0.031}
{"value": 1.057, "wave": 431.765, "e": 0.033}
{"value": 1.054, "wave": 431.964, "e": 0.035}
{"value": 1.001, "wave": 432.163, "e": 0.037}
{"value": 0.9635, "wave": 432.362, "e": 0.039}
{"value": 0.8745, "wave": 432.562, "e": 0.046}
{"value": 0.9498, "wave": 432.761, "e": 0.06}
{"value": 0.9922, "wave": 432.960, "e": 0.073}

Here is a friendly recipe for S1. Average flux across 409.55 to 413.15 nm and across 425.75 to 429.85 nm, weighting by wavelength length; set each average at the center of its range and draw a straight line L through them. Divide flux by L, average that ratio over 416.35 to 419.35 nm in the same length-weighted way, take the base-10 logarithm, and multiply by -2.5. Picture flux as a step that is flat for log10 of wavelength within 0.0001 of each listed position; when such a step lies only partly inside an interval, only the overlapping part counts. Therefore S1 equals -0.05 mag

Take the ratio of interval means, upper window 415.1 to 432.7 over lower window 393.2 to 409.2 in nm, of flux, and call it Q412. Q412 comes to 1.08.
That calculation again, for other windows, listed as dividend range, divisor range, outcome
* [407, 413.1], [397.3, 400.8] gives 1.02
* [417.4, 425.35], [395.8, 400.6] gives 1.20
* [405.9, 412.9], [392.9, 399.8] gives 1.25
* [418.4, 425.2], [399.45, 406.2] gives 0.99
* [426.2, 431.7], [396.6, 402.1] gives 1.06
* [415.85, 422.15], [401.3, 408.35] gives 1.01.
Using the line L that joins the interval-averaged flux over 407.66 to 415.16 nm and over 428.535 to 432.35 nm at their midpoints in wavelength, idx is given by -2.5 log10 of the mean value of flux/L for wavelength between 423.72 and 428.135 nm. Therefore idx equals -0.08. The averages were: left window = 1.01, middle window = 1.04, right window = 0.954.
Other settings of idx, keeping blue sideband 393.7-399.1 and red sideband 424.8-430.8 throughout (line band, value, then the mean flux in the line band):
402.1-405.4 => -0.19 mag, 1.03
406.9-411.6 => -0.09 mag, 0.972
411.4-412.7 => -0.15 mag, 1.05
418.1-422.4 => -0.09 mag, 1.04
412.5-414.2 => -0.15 mag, 1.06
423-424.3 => -0.07 mag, 1.03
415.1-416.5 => -0.12 mag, 1.04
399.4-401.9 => -0.21 mag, 1.04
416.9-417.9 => -0.08 mag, 1.01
